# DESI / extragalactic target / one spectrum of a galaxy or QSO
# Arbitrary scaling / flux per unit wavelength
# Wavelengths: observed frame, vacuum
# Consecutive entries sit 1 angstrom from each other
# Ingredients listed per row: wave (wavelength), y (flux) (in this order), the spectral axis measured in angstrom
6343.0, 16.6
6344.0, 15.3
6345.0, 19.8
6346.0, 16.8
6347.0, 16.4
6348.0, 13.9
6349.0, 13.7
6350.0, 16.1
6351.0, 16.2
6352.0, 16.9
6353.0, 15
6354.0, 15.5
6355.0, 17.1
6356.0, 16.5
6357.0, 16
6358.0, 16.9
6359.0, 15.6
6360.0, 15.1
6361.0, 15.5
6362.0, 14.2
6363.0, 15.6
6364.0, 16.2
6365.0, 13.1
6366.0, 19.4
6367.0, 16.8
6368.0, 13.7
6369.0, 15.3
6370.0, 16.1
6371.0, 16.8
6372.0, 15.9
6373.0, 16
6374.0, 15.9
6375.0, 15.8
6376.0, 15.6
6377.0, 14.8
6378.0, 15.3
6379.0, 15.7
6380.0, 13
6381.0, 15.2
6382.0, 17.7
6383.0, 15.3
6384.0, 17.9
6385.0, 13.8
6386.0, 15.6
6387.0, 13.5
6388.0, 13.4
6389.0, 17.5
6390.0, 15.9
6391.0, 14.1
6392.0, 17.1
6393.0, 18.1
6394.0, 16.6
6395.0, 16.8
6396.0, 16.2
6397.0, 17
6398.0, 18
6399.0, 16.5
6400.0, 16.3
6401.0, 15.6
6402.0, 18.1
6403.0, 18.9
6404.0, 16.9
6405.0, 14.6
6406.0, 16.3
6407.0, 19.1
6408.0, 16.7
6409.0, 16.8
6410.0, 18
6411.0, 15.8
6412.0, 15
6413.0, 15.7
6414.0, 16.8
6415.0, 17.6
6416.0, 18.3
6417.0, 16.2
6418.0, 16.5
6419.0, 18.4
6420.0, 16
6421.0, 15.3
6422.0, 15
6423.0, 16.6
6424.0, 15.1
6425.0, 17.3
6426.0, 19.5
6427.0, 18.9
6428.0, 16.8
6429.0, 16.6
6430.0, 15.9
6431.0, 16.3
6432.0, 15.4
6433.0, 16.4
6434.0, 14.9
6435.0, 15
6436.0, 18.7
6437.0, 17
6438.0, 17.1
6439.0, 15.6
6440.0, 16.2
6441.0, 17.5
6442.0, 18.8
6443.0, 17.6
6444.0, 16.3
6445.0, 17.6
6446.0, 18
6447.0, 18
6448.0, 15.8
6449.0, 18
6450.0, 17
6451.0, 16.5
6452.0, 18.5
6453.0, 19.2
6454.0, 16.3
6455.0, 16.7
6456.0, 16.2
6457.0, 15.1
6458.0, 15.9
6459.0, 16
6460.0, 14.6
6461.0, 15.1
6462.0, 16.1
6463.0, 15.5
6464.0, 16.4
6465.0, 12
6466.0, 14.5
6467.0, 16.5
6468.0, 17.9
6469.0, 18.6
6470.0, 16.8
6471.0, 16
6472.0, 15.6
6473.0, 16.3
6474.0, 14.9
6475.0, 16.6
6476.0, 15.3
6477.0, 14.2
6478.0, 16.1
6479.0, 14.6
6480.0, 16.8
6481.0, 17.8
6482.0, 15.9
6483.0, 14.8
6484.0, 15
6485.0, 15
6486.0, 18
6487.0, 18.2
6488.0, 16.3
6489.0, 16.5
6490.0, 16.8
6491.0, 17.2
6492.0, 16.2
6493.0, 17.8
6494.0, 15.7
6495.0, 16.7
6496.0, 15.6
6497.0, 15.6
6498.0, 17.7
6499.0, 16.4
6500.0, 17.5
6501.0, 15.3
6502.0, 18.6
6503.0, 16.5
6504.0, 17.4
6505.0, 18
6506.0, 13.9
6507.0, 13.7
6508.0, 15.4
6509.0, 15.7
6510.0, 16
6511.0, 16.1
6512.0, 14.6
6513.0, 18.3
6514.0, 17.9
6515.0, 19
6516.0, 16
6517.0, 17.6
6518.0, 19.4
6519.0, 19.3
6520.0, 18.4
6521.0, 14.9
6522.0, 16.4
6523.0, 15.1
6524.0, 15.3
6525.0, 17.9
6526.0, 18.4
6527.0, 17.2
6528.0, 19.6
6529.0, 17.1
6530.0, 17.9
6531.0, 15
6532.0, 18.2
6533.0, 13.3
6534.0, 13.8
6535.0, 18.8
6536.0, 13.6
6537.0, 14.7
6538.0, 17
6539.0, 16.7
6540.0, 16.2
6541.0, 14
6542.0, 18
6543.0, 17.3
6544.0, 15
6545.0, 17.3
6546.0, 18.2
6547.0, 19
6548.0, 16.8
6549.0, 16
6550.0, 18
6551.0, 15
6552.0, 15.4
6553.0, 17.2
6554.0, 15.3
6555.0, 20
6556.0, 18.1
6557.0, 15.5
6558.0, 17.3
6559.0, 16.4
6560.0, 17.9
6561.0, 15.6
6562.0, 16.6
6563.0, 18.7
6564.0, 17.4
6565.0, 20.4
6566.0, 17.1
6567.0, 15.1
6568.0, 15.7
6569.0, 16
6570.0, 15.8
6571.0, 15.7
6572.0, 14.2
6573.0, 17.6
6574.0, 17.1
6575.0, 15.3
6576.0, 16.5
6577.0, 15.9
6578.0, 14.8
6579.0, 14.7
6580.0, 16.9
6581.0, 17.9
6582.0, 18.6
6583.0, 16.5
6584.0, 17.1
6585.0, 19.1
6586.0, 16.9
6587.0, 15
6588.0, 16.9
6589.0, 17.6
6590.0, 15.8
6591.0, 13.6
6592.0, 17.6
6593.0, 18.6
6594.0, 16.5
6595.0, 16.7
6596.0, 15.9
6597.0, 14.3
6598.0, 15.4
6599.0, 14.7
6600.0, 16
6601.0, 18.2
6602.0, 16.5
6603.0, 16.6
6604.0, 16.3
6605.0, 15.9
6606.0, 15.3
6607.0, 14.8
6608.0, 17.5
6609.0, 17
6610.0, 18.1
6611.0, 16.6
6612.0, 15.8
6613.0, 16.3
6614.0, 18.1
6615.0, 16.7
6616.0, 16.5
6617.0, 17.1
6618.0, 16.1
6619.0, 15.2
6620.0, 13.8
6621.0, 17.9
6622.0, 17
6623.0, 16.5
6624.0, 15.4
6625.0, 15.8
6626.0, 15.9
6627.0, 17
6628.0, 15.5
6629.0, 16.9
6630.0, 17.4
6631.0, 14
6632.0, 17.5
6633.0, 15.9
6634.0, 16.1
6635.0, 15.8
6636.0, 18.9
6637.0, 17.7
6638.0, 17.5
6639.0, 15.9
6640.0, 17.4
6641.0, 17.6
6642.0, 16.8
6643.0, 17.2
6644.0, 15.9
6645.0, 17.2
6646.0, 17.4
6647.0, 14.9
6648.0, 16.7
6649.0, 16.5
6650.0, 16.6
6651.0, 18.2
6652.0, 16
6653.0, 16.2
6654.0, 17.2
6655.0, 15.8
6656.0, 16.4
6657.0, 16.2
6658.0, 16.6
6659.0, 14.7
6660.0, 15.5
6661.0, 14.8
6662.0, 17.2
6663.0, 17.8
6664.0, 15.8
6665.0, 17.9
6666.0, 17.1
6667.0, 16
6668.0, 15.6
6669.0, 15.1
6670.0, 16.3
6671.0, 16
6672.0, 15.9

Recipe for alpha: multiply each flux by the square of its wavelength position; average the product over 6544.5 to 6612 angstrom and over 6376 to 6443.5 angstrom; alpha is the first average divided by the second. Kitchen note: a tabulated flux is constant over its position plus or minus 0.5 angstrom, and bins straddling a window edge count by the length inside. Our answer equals 1.1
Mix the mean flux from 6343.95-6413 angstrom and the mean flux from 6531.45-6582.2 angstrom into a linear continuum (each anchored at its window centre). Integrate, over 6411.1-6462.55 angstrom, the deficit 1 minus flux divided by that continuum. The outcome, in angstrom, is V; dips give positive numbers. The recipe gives -1.5 angstrom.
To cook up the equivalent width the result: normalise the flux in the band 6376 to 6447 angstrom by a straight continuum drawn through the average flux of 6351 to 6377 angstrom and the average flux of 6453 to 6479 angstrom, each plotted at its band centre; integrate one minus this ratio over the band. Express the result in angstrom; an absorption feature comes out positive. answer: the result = -2.9 angstrom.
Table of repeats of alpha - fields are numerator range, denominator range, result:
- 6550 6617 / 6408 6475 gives 1.05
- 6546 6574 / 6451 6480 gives 1.08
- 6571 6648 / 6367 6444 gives 1.07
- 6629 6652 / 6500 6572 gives 1.04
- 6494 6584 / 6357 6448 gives 1.06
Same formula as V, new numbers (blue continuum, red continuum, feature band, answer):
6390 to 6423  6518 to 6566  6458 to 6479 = 1.3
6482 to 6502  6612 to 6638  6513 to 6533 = -1.0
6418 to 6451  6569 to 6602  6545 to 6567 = -1.0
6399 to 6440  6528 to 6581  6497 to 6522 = -0.3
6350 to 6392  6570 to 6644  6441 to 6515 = -1.8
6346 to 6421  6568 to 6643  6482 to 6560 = -1.6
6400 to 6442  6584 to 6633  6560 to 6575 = -0.2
